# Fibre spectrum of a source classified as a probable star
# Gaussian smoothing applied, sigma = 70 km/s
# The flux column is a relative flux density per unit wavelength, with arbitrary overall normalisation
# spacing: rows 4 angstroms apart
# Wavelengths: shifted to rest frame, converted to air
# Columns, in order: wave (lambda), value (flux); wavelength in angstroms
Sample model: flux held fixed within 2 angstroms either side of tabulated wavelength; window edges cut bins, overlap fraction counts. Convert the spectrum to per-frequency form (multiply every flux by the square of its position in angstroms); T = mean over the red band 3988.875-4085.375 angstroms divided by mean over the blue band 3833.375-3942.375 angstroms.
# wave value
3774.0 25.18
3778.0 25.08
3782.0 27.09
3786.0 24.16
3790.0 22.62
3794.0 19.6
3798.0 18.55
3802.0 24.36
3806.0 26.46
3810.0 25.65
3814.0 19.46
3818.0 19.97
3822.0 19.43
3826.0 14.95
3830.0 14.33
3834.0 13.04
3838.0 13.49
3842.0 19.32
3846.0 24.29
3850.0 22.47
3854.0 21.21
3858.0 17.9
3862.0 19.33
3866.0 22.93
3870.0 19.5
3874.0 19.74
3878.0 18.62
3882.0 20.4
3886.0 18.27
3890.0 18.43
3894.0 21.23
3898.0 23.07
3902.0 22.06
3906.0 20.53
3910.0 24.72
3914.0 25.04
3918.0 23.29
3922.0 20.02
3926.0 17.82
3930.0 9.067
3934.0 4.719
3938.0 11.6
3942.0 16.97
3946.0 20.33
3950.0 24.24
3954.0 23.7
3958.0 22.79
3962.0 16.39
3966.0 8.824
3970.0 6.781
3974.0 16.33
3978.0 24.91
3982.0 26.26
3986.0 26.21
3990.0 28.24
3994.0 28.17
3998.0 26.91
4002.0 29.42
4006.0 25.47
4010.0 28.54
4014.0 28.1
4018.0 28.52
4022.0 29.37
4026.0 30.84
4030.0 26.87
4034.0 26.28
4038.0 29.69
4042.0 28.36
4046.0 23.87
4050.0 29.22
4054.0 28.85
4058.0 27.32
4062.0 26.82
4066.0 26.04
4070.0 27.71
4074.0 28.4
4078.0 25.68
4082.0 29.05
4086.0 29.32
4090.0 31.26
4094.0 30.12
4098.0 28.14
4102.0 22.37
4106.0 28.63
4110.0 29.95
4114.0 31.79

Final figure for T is 1.58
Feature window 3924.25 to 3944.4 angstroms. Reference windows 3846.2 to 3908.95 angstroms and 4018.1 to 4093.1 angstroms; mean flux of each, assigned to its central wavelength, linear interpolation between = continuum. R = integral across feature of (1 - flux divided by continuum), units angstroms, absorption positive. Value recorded 9.5 angstroms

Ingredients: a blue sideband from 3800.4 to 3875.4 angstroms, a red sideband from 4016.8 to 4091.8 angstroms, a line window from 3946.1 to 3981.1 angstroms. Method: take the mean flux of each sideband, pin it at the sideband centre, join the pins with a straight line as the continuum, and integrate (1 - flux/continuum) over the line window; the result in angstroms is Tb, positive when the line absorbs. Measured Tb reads 8.8 angstroms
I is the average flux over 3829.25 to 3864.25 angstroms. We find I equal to 18.6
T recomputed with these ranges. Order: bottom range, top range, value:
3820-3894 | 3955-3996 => 1.16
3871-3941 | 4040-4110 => 1.62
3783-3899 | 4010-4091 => 1.55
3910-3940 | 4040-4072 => 1.77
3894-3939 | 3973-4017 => 1.48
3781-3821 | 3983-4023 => 1.37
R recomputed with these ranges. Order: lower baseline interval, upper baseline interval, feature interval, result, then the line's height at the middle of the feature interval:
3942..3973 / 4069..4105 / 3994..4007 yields -4.1 angstroms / 21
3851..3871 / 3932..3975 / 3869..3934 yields -4.8 angstroms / 18.3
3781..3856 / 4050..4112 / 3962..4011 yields 5.4 angstroms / 25.3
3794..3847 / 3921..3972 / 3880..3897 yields -2.4 angstroms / 17.3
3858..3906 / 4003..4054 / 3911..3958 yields 9.7 angstroms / 23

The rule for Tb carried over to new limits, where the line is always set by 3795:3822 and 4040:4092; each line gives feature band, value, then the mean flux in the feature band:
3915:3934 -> 6.2 angstroms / 16.6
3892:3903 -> 0.9 angstroms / 22.1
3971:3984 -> 2.3 angstroms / 21.3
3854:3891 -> 6.2 angstroms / 19.6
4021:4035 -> -0.7 angstroms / 28.4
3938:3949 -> 3.2 angstroms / 17.9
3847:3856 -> 0.4 angstroms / 22.1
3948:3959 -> 0.7 angstroms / 23.6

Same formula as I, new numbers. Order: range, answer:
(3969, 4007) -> 24.3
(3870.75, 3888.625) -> 19.2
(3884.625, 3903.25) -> 20.6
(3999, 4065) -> 27.9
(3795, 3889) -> 19.7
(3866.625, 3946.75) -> 18.8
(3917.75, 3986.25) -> 17.4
